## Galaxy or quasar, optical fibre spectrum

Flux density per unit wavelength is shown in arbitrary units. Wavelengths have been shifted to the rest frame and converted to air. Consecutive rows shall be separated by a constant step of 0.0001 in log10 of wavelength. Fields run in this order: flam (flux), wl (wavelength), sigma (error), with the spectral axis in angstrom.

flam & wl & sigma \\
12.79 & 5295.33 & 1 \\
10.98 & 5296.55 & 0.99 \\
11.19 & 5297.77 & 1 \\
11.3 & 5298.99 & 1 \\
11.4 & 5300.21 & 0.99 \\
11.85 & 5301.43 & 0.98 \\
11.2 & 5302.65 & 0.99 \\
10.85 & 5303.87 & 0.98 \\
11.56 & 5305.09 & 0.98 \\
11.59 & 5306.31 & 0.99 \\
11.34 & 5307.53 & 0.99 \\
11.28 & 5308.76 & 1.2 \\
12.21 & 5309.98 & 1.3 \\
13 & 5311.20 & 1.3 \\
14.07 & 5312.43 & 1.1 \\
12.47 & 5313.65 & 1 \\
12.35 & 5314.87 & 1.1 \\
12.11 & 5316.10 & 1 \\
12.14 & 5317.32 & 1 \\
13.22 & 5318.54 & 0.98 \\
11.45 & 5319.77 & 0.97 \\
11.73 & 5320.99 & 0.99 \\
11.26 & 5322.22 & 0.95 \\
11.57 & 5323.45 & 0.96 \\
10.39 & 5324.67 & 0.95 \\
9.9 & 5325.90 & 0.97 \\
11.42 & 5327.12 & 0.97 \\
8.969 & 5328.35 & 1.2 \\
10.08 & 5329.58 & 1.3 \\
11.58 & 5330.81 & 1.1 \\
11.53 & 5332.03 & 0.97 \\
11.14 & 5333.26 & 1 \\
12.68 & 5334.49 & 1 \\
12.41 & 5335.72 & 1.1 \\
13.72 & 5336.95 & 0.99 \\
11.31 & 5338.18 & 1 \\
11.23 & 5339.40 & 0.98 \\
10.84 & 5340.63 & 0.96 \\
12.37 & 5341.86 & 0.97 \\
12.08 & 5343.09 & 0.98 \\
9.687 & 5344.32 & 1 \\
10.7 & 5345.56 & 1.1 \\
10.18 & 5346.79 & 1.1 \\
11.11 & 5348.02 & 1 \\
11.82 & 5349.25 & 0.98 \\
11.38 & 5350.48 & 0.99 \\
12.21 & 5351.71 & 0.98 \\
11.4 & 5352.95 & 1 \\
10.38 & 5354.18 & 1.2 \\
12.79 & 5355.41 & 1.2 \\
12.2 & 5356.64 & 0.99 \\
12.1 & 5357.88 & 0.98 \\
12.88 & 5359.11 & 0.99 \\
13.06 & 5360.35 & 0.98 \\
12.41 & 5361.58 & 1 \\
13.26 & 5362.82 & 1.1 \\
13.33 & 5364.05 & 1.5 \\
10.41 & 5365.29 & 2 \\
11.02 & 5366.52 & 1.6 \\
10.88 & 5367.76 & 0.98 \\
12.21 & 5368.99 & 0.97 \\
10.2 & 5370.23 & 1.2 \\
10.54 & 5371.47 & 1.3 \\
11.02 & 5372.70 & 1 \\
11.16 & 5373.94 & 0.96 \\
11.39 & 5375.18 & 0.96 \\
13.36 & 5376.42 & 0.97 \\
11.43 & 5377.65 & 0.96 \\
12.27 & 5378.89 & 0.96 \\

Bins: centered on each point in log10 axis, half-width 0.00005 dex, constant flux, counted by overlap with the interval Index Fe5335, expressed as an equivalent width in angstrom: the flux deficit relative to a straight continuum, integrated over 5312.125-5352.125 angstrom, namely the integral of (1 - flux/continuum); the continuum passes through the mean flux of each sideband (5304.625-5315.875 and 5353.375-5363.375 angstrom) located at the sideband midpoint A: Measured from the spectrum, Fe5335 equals 2.45 angstrom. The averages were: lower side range 12.2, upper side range 12.4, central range 11.5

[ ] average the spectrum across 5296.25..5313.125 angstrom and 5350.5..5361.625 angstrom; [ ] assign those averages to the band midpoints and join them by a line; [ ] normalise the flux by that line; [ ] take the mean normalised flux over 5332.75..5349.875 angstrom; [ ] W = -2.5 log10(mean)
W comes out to 0.04 mag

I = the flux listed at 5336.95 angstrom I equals 13.72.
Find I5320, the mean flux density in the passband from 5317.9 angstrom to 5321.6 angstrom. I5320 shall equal 12.1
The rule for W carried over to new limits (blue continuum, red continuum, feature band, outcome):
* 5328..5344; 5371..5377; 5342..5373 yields -0.01 mag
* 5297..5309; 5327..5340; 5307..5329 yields -0.03 mag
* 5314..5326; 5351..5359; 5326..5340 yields 0.03 mag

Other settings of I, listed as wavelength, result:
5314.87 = 12.35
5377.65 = 11.43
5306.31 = 11.59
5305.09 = 11.56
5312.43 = 14.07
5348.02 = 11.11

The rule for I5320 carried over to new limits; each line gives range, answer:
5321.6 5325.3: 11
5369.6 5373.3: 10.6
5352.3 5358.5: 11.8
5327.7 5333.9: 10.7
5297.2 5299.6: 11.2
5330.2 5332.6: 11.6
